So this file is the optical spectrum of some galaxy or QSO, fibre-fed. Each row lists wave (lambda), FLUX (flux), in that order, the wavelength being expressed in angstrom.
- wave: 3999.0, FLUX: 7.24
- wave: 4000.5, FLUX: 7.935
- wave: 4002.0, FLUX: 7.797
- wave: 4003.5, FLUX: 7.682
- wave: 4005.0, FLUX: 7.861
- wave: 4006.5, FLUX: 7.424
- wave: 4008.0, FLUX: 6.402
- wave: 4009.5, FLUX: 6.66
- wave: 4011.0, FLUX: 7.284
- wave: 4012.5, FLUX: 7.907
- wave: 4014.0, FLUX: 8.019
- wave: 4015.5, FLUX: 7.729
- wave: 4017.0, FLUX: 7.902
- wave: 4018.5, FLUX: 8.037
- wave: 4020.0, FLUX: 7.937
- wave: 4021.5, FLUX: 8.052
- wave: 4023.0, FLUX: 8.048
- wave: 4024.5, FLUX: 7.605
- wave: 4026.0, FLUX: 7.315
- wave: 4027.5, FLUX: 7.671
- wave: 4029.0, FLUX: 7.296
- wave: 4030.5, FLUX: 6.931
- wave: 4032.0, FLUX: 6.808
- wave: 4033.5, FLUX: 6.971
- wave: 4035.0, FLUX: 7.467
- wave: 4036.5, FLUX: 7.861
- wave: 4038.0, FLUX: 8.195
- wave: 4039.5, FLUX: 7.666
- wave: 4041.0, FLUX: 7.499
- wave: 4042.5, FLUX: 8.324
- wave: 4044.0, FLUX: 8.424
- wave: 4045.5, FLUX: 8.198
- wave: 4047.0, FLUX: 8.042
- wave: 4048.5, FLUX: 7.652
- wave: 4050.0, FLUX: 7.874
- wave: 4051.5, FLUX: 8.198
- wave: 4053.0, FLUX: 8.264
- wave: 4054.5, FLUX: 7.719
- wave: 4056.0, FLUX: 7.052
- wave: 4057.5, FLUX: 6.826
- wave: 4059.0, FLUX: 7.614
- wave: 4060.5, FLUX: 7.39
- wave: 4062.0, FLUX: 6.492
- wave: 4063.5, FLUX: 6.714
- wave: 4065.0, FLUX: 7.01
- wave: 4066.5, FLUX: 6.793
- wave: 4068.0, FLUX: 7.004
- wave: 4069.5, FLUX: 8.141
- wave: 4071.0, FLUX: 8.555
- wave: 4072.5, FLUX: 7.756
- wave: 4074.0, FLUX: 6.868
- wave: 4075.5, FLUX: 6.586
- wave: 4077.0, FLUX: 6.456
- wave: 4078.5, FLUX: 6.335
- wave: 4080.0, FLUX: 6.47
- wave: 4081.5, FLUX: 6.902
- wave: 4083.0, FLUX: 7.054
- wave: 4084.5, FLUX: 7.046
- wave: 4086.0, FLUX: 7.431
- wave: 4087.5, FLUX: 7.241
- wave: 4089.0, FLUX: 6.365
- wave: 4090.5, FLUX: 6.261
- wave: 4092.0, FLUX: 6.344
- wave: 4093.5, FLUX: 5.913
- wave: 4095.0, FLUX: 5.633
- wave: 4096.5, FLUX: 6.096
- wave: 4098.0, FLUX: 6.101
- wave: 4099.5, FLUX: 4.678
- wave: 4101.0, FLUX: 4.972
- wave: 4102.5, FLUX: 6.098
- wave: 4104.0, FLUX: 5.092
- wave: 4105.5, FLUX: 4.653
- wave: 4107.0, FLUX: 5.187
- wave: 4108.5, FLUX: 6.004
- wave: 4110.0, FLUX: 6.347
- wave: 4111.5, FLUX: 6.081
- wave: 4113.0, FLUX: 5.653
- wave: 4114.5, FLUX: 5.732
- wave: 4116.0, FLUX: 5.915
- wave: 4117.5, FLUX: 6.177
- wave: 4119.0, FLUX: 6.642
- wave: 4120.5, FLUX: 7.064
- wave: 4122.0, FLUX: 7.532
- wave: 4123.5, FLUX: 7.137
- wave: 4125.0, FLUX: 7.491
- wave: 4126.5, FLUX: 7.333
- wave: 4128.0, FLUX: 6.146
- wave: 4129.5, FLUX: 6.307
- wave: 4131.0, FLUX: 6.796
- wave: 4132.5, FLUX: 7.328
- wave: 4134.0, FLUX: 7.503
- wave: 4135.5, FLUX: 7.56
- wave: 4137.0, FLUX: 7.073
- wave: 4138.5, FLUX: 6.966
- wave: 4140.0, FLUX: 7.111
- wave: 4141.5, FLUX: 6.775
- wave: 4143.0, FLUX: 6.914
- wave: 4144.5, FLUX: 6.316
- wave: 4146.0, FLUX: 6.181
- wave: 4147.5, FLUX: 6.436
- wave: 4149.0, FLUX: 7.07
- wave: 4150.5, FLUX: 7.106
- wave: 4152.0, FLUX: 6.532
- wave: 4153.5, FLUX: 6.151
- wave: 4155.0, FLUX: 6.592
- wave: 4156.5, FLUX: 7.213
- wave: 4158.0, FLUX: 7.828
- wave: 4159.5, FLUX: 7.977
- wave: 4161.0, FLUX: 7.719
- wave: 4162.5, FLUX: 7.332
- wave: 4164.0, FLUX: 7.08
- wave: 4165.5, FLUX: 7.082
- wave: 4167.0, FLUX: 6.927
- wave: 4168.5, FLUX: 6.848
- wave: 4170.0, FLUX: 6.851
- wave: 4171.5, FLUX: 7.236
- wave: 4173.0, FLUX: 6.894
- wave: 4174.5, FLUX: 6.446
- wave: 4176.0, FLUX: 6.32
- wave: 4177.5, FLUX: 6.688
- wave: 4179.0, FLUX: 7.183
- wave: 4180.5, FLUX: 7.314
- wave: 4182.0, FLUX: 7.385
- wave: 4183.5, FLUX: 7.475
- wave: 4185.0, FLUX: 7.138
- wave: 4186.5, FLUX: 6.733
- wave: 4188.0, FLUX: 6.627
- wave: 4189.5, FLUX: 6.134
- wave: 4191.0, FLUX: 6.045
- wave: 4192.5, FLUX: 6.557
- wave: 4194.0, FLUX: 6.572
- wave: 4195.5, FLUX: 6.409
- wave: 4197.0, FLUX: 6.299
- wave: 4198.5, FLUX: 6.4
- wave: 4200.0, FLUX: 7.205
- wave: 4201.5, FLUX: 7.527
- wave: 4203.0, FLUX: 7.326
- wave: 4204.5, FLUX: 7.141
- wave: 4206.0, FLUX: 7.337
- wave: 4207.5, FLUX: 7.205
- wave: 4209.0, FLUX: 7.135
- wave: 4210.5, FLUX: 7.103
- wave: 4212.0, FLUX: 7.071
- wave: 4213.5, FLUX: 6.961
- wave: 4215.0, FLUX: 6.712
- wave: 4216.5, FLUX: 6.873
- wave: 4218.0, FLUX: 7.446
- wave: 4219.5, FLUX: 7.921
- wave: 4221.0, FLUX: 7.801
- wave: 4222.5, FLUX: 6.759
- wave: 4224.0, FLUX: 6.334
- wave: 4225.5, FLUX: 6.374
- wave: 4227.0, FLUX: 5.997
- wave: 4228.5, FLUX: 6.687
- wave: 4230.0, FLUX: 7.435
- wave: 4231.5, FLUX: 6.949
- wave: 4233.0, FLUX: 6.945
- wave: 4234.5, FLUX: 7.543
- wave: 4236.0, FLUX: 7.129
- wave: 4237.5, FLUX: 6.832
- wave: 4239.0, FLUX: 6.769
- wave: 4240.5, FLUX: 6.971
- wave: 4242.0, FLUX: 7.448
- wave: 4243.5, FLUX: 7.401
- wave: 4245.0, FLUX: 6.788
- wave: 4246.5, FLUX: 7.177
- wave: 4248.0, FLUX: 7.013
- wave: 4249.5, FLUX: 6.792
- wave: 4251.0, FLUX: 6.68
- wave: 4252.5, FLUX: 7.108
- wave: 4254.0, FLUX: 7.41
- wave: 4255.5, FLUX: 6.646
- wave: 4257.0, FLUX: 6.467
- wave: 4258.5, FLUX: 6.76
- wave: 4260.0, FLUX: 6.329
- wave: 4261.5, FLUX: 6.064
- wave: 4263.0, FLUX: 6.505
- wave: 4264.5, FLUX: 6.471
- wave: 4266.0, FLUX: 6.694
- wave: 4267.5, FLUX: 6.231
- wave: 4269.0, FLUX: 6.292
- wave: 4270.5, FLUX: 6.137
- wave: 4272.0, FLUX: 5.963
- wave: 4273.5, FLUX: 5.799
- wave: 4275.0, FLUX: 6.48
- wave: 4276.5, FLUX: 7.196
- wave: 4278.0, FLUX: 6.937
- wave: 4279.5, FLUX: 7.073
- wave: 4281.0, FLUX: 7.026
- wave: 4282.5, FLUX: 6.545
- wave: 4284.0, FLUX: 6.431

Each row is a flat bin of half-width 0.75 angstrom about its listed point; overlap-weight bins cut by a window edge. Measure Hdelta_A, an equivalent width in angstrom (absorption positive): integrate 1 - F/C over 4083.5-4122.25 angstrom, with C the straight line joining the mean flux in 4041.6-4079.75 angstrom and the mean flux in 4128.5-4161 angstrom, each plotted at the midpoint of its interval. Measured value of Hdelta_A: 6.0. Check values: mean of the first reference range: 7.44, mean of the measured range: 6.07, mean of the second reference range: 6.95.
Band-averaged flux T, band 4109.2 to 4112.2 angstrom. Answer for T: 6.21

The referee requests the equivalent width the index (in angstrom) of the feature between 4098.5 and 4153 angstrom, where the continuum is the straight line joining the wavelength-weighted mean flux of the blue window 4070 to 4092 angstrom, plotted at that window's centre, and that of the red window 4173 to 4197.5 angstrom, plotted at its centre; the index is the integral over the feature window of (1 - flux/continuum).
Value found 3.2 angstrom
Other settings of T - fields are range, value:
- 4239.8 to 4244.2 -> 7.28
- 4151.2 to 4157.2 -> 6.62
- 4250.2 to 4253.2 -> 6.89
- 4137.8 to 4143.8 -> 6.94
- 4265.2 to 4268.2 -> 6.47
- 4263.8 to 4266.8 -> 6.58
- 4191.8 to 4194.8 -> 6.56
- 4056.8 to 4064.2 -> 7.01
